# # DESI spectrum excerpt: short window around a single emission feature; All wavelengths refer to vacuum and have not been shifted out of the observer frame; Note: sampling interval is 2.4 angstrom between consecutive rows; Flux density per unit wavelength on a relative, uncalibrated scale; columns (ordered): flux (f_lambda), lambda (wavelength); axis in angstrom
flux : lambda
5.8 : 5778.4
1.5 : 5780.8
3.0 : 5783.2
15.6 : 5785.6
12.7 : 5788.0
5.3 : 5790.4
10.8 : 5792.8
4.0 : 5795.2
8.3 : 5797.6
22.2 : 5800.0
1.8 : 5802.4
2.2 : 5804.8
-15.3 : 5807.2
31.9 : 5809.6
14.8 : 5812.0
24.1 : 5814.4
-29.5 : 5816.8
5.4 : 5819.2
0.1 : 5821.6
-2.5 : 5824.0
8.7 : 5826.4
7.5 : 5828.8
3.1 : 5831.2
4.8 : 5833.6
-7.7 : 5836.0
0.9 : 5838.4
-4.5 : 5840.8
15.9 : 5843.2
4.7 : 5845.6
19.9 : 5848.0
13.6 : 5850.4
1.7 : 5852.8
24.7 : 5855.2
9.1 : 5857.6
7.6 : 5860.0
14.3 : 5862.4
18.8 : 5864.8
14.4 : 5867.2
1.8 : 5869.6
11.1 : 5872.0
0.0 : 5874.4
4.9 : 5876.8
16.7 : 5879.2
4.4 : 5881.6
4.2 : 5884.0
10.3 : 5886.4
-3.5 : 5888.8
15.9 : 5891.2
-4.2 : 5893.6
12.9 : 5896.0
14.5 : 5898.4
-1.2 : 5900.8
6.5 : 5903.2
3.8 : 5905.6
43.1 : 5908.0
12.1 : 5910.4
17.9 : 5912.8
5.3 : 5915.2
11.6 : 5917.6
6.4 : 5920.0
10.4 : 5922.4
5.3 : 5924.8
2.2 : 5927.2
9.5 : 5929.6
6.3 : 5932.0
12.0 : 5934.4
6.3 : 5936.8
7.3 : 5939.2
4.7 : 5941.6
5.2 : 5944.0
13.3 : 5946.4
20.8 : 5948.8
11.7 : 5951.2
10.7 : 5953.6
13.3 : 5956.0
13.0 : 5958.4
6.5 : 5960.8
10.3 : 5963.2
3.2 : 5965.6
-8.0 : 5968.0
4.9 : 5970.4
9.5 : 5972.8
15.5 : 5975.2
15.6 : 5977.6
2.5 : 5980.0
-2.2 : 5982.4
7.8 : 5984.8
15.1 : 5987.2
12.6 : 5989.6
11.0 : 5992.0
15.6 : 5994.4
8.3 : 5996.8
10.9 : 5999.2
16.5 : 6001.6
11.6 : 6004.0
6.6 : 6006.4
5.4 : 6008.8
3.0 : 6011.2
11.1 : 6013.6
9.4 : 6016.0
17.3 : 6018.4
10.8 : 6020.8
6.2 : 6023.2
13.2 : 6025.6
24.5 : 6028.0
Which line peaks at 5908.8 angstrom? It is H-beta 4861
